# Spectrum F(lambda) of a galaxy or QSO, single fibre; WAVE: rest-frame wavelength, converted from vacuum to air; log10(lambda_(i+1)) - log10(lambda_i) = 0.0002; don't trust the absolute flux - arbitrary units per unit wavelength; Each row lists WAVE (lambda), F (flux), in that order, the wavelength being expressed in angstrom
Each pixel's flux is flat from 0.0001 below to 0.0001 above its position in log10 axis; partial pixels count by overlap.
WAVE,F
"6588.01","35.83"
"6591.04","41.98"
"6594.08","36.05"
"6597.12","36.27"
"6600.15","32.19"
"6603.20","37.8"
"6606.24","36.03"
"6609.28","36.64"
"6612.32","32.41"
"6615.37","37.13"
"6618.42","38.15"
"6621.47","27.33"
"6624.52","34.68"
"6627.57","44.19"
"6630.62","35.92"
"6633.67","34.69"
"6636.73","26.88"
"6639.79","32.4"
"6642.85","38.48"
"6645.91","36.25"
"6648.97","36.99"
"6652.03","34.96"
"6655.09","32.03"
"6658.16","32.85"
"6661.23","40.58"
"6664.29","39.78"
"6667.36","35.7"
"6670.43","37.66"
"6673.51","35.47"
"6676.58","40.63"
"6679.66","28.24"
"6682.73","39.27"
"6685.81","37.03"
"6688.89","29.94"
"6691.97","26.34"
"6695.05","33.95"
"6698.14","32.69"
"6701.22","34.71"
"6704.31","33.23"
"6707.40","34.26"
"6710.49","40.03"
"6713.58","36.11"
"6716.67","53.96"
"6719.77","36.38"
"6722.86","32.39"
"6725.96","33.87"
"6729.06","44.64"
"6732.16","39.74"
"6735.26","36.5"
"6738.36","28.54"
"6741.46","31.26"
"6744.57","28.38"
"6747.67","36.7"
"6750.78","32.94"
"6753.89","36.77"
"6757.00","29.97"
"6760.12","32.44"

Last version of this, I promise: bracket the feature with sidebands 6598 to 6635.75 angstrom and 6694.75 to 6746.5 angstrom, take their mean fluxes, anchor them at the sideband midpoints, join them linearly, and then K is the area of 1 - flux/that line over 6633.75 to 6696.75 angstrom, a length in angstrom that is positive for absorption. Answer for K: 1.7 angstrom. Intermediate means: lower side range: 35.5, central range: 34.8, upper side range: 36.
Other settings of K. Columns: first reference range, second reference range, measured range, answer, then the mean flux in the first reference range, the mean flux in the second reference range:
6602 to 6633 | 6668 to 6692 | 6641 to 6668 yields -0.8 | 36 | 34.9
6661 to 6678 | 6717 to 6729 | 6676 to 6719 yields 2.4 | 38.1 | 37.5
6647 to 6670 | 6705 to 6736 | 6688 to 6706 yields 2.8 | 36.2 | 38.7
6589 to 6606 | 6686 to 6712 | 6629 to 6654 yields 0.5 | 36.8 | 33.3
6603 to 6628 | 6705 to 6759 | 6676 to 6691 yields 0.6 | 35.6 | 35.9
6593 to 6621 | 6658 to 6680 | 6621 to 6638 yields 0.8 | 35.5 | 37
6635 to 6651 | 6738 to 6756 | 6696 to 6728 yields -3.5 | 34.2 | 32.6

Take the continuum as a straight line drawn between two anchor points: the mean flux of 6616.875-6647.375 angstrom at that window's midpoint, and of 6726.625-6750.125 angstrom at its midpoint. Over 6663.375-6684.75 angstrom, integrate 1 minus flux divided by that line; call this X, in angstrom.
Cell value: -1.0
